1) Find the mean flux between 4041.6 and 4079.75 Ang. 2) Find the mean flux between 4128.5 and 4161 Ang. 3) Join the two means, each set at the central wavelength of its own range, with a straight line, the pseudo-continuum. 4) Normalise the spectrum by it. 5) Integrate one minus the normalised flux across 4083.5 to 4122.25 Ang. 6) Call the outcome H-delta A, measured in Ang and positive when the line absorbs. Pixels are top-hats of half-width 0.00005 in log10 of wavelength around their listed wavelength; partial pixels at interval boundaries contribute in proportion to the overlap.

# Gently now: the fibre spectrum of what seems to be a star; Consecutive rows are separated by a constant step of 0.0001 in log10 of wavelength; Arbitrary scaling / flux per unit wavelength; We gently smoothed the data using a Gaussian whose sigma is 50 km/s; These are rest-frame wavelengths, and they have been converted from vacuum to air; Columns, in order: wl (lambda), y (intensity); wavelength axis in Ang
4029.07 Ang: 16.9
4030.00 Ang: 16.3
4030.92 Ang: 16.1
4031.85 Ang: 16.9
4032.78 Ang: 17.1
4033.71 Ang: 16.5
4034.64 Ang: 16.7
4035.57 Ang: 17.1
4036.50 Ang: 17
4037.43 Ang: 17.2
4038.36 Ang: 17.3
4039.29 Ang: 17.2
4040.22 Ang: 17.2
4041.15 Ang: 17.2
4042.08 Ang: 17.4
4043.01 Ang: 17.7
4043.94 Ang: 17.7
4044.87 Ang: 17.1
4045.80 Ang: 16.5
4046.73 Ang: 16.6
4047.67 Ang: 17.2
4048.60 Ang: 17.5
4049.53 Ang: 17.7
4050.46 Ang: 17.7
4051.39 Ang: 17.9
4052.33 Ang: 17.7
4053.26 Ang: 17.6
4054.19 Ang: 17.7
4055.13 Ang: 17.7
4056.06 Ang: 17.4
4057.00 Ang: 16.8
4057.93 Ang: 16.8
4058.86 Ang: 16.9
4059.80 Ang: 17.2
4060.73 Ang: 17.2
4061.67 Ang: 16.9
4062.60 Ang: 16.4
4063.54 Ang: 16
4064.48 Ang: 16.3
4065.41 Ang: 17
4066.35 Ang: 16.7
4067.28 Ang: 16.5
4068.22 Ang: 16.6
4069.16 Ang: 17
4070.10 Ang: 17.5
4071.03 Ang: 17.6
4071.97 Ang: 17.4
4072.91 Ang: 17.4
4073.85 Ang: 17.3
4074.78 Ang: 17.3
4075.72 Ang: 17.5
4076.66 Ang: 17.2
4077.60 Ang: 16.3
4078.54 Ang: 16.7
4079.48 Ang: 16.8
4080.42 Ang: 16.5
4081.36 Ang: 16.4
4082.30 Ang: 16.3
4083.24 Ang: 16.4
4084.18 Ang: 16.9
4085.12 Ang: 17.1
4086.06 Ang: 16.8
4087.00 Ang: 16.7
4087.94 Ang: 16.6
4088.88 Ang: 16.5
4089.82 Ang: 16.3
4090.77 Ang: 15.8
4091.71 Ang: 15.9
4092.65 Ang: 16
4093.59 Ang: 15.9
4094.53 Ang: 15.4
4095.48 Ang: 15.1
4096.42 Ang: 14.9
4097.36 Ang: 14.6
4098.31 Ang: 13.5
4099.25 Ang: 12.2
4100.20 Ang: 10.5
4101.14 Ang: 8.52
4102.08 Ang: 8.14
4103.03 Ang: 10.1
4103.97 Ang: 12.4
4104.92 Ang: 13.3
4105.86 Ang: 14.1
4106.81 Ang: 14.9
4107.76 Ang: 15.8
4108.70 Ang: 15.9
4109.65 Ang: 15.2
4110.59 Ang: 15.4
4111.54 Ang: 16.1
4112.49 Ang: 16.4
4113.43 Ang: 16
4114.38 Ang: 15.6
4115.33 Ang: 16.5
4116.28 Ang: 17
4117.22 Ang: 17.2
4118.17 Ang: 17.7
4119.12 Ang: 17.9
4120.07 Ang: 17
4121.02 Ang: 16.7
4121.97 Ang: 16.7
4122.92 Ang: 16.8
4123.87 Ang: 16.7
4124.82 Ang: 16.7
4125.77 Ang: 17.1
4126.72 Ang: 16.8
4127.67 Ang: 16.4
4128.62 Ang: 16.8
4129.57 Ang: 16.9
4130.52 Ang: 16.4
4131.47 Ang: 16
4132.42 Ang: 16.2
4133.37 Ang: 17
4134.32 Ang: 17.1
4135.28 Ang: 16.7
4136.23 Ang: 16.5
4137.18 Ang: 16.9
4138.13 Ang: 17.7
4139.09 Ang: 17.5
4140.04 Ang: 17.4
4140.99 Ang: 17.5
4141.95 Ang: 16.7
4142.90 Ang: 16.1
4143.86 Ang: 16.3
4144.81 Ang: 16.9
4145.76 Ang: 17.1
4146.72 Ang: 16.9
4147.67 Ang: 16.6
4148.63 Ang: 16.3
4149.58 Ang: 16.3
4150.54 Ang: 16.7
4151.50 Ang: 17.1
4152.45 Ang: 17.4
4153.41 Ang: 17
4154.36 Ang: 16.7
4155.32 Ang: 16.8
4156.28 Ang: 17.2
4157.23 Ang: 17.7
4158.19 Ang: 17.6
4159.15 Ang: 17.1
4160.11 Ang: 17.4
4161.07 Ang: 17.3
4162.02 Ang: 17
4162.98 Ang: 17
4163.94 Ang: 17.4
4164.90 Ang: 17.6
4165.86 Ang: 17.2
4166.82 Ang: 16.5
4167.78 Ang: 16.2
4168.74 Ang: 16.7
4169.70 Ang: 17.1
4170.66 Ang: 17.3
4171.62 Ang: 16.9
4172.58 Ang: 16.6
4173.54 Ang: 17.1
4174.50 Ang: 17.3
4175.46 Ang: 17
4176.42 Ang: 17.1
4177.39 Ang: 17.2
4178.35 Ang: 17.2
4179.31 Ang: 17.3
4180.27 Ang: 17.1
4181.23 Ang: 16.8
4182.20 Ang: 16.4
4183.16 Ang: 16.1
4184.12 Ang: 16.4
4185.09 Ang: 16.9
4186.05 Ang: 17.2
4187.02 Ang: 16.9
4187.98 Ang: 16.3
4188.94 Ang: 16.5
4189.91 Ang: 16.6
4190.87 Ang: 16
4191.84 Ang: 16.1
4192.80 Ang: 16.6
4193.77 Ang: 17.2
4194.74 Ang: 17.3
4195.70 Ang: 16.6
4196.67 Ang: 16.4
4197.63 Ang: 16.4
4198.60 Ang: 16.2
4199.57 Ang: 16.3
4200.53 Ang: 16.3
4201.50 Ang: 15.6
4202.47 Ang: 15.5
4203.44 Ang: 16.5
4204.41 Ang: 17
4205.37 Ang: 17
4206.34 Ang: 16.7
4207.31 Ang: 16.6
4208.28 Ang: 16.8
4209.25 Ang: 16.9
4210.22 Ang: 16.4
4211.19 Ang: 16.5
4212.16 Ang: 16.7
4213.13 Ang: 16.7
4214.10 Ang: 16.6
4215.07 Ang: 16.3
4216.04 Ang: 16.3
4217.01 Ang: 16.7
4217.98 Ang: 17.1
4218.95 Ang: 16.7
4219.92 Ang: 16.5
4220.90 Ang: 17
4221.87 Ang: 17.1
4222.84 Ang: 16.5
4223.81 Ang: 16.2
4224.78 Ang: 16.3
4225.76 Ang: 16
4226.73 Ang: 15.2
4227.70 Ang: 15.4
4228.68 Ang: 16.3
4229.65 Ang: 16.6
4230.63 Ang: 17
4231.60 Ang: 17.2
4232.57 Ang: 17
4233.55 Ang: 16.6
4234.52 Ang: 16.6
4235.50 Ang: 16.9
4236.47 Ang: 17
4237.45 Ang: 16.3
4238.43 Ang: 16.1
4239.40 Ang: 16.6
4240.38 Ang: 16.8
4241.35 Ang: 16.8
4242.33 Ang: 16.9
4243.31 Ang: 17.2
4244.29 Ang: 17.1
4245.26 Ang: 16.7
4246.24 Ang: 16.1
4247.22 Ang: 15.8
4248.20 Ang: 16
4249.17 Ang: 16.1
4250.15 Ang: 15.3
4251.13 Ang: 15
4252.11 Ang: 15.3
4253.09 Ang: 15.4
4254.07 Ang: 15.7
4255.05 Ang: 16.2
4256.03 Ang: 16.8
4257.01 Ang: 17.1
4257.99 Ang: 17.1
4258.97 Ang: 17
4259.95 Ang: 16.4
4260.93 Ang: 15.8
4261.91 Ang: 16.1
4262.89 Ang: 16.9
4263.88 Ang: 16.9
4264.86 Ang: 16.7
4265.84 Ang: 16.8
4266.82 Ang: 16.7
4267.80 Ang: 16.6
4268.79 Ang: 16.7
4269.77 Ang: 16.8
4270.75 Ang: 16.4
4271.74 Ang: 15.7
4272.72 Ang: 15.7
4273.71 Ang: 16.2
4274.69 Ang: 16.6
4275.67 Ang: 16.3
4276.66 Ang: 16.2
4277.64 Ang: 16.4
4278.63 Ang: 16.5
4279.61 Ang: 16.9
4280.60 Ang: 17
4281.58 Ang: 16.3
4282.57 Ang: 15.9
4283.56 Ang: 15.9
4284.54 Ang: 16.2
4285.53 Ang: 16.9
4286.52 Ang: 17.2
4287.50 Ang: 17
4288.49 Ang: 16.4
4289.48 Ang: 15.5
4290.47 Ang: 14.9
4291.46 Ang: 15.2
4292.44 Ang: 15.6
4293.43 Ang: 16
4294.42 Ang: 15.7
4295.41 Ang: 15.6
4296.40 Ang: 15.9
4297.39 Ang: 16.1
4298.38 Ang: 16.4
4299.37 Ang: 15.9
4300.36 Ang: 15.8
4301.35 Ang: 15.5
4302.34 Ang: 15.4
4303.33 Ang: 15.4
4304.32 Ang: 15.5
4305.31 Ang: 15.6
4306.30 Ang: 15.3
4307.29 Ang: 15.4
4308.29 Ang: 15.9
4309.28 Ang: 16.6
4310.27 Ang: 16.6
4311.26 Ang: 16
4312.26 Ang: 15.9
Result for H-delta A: 4.2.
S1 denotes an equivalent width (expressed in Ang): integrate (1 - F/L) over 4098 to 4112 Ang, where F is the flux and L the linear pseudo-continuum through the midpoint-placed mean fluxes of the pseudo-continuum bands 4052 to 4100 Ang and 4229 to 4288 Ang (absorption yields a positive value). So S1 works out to 2.9 Ang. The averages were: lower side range 16.5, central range 13.1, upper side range 16.5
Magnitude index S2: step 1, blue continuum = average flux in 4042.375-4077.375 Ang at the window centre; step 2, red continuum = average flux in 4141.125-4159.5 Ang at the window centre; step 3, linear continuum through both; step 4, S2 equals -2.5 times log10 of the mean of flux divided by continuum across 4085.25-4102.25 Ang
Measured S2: 0.17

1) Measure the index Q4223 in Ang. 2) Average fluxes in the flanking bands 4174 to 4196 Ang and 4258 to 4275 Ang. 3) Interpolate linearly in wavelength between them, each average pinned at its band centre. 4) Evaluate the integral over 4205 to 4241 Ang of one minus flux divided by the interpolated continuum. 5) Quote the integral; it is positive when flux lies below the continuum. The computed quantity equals 0.2 Ang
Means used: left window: 16.8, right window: 16.5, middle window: 16.6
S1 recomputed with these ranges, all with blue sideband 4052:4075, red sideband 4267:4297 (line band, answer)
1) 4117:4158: -0.26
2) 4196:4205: 0.15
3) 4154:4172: -0.45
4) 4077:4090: 0.30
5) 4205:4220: -0.16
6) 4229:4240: -0.21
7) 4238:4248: -0.14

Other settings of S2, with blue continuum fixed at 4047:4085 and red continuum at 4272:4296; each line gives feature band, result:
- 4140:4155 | -0.01 mag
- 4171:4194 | -0.01 mag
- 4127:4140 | 0.00 mag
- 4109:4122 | 0.02 mag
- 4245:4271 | 0.00 mag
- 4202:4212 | -0.01 mag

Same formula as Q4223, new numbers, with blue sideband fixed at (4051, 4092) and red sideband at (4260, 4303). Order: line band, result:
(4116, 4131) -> -0.2 Ang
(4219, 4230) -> 0.1 Ang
